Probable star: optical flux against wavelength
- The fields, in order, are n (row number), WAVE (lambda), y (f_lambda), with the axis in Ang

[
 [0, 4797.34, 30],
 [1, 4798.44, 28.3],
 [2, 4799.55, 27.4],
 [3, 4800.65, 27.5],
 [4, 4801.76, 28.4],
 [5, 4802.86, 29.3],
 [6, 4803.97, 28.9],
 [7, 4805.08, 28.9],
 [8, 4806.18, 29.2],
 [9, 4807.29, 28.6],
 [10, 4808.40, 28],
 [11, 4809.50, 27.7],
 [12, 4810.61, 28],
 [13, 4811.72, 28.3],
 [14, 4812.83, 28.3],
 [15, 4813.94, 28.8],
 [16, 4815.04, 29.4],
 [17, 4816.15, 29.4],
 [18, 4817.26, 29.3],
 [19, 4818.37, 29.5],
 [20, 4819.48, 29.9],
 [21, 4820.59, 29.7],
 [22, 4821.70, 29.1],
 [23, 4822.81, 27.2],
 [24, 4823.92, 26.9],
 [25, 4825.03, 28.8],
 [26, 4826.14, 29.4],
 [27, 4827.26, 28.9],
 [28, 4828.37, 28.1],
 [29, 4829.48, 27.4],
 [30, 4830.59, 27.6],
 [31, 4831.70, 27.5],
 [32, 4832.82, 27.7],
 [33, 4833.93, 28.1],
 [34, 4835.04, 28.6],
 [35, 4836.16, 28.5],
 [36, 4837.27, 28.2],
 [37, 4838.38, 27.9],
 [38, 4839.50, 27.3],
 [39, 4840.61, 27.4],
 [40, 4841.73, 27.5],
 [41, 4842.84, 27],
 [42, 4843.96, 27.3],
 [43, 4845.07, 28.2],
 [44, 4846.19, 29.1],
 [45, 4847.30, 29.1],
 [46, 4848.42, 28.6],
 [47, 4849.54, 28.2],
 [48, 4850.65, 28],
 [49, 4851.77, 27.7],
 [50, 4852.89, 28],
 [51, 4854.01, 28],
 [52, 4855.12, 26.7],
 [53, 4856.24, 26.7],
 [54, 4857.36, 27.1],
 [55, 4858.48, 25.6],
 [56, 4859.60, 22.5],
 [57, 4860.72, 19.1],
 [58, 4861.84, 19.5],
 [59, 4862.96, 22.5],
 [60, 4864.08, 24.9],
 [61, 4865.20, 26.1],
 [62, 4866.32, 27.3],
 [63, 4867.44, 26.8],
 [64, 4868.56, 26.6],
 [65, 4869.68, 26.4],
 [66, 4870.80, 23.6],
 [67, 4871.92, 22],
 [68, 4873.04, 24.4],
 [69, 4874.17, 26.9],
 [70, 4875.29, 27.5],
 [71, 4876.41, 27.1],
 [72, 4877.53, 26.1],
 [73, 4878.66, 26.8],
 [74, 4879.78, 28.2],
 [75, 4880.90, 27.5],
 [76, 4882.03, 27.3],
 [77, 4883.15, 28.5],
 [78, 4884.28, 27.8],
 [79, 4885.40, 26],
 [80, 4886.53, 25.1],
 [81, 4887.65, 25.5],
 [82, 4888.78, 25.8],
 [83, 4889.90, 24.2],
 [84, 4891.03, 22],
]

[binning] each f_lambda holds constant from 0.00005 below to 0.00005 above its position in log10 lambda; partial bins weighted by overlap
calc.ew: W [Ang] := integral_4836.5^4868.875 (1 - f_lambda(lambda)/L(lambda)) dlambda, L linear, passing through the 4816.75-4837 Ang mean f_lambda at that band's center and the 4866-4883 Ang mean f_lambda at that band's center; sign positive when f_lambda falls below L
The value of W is 0.95 Ang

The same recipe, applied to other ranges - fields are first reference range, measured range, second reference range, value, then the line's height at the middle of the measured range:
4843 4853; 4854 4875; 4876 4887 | 2.1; 27.6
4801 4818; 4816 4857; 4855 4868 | -2.6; 26.5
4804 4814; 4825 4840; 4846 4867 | -0.5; 27.2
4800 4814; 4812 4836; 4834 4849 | -0.3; 28.2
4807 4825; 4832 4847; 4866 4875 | -0.3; 27.3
